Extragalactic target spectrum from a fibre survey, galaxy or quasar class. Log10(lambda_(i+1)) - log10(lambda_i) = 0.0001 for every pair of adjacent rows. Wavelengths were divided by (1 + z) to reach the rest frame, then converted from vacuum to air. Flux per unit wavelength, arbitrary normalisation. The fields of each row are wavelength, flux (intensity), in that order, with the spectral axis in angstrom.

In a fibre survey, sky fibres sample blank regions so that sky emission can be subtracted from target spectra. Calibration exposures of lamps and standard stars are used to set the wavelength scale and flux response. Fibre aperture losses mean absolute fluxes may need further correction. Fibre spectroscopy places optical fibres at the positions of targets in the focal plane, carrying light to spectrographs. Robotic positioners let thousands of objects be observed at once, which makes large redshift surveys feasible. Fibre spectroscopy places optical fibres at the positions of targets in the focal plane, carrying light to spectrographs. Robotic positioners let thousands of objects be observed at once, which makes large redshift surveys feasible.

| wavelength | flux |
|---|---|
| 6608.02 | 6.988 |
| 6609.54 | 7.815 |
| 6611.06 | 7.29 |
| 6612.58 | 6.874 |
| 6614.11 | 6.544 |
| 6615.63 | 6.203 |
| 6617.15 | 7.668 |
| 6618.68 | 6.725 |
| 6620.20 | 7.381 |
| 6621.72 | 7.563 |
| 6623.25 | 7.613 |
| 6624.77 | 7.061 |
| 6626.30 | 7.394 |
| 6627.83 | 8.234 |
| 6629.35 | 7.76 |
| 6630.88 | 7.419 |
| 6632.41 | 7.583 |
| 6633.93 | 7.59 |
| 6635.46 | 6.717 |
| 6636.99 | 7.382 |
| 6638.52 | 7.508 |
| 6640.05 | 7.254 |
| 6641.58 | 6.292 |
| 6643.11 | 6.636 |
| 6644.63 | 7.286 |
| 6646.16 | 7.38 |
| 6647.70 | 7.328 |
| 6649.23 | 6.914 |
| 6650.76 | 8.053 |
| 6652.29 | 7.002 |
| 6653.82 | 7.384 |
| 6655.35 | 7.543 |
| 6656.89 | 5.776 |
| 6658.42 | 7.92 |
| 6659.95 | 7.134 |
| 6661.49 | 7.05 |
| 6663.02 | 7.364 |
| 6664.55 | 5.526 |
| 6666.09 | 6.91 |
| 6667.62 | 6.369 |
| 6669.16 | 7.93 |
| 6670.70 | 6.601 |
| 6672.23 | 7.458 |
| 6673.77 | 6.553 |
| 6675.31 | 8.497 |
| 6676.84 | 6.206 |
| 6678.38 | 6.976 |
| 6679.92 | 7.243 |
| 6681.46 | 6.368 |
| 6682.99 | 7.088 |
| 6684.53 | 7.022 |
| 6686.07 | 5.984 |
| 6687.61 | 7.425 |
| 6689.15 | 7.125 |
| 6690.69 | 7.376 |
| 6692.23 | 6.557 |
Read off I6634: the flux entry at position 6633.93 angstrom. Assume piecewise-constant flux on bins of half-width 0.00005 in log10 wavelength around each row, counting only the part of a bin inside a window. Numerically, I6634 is 7.59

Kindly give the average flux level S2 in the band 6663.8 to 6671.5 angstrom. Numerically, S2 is 6.67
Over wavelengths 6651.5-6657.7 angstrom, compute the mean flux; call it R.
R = 6.94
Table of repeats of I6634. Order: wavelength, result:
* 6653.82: 7.384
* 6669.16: 7.93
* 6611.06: 7.29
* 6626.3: 7.394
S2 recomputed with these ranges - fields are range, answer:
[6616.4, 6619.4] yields 7.19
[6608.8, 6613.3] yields 7.34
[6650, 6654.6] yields 7.49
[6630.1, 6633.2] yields 7.51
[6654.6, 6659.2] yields 7.08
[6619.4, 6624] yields 7.52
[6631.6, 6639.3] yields 7.35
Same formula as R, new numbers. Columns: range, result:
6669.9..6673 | 7.04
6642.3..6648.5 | 7.15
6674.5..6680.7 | 7.22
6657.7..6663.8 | 7.36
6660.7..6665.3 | 6.66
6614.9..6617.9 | 6.95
